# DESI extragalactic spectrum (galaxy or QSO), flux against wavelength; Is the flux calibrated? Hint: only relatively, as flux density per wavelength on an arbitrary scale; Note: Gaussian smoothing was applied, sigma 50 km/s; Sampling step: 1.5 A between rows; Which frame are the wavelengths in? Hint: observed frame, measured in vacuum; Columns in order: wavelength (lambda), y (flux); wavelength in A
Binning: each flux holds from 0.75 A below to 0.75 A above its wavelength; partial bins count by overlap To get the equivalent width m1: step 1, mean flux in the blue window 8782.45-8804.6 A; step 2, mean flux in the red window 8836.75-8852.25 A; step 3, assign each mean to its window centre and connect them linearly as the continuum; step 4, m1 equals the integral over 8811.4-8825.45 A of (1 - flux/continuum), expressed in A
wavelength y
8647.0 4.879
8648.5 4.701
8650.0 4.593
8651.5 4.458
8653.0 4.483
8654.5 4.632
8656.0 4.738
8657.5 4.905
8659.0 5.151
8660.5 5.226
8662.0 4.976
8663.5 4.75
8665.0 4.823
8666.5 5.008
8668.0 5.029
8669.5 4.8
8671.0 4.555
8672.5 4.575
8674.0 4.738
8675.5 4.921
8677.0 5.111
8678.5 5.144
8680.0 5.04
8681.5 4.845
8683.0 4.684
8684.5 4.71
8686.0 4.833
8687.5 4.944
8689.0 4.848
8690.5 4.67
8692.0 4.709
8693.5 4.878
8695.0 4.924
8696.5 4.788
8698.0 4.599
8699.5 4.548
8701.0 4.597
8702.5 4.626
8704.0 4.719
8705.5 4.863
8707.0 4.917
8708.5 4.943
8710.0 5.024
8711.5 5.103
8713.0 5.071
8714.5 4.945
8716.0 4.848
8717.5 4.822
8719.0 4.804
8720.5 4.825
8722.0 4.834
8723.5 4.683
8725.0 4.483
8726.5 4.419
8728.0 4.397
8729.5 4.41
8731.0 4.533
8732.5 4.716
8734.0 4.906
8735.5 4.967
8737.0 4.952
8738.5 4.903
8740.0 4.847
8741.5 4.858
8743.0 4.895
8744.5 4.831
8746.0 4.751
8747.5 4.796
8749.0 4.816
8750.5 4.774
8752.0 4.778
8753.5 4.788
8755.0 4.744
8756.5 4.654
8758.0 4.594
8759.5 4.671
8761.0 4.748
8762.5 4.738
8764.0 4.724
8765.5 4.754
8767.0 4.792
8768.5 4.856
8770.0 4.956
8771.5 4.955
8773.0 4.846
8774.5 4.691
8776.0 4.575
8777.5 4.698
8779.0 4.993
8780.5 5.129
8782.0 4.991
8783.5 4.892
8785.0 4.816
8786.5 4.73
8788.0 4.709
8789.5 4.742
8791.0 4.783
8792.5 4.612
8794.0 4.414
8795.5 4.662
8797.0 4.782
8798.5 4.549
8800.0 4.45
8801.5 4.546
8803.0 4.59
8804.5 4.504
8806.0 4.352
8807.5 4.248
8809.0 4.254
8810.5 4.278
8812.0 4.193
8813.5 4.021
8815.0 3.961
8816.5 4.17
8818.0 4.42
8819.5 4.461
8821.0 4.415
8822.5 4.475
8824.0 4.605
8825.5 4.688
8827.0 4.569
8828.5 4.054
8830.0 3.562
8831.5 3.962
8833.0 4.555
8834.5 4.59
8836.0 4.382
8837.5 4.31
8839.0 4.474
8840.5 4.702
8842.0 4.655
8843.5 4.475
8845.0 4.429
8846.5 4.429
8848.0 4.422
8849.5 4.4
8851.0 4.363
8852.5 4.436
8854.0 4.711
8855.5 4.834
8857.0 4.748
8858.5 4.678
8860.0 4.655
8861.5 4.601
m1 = 0.7 A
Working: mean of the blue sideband 4.66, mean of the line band 4.32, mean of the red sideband 4.46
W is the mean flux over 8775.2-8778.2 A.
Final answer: 4.64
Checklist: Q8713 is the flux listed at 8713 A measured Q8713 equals 5.071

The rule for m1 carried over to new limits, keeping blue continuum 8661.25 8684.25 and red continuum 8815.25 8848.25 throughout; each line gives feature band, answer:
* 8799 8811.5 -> 0.2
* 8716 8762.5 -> -0.8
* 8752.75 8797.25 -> -2.0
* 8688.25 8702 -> 0.2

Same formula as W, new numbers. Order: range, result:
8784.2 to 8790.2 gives 4.75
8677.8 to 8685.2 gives 4.88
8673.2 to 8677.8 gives 4.92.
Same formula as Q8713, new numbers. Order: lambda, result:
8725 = 4.483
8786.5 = 4.73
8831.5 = 3.962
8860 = 4.655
